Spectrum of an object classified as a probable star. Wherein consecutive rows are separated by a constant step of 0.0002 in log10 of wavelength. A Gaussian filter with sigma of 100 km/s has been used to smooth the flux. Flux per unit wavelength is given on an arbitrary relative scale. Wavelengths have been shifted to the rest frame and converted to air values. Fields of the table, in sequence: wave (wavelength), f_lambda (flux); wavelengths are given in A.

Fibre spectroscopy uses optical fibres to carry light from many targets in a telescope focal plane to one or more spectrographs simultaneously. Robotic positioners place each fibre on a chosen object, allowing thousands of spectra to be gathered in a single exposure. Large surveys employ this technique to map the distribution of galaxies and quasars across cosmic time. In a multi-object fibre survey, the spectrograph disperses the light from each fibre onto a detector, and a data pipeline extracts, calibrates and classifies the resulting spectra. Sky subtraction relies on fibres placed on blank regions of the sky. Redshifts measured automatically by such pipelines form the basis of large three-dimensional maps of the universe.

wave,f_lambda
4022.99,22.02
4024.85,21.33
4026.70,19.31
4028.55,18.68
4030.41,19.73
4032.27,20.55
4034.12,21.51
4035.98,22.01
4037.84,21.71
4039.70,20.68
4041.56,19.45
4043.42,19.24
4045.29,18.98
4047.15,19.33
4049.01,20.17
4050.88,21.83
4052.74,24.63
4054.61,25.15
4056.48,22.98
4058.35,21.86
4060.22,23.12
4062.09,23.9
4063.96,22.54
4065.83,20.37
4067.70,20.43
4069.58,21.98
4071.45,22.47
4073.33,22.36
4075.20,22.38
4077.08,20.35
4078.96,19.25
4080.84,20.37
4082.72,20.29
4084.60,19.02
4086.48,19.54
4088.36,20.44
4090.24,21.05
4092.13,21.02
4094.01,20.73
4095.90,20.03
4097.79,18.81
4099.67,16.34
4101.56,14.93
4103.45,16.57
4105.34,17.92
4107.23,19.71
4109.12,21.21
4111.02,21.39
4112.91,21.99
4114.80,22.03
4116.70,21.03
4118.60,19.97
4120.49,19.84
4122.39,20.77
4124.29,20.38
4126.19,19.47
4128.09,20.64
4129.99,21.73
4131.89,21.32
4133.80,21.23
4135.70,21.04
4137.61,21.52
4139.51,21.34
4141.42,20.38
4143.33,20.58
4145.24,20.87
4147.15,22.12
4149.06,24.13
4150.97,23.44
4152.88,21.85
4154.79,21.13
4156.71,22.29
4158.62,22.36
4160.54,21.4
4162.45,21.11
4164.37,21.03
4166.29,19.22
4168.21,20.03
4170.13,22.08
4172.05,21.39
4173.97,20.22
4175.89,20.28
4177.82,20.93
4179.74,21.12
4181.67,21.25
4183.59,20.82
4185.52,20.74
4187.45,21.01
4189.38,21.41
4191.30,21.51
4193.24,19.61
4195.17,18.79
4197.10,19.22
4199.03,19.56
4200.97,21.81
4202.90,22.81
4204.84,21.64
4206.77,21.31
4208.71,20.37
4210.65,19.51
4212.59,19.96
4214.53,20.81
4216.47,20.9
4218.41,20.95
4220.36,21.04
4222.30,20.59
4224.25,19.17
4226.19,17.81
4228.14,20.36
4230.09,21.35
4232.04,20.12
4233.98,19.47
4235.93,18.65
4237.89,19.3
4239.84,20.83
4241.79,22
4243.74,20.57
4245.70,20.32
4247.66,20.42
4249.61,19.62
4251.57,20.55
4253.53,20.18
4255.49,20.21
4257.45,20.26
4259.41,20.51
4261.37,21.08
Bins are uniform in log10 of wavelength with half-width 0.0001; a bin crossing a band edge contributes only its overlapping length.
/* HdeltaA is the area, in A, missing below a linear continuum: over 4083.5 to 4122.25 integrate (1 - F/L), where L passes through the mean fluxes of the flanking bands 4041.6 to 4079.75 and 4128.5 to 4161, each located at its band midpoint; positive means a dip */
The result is 3.5 A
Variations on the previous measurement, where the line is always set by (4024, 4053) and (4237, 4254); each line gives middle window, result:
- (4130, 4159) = -1.8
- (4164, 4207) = -0.7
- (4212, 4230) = 0.2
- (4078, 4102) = 1.2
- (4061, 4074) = -1.0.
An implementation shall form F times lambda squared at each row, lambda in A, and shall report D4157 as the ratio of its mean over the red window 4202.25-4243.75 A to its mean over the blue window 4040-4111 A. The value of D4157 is 1.07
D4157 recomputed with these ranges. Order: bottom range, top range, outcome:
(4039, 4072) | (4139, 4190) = 1.04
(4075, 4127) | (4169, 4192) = 1.10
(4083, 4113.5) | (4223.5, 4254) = 1.11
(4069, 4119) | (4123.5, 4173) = 1.09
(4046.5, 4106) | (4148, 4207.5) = 1.07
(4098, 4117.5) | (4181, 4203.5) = 1.12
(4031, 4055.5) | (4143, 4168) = 1.08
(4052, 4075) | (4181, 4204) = 0.97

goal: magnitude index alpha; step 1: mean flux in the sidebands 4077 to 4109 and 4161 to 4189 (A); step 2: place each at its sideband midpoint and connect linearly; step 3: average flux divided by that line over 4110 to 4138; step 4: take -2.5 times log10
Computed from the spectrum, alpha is -0.06 mag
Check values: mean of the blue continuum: 19.2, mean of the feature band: 20.9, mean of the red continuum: 20.8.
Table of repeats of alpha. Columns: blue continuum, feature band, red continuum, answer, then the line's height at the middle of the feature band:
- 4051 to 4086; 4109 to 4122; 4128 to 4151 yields 0.03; 21.6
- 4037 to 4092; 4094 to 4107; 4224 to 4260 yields 0.18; 21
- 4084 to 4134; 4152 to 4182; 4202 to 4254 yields -0.05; 20.2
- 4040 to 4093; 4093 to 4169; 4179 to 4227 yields 0.02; 20.9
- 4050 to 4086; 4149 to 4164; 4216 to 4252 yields -0.06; 21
